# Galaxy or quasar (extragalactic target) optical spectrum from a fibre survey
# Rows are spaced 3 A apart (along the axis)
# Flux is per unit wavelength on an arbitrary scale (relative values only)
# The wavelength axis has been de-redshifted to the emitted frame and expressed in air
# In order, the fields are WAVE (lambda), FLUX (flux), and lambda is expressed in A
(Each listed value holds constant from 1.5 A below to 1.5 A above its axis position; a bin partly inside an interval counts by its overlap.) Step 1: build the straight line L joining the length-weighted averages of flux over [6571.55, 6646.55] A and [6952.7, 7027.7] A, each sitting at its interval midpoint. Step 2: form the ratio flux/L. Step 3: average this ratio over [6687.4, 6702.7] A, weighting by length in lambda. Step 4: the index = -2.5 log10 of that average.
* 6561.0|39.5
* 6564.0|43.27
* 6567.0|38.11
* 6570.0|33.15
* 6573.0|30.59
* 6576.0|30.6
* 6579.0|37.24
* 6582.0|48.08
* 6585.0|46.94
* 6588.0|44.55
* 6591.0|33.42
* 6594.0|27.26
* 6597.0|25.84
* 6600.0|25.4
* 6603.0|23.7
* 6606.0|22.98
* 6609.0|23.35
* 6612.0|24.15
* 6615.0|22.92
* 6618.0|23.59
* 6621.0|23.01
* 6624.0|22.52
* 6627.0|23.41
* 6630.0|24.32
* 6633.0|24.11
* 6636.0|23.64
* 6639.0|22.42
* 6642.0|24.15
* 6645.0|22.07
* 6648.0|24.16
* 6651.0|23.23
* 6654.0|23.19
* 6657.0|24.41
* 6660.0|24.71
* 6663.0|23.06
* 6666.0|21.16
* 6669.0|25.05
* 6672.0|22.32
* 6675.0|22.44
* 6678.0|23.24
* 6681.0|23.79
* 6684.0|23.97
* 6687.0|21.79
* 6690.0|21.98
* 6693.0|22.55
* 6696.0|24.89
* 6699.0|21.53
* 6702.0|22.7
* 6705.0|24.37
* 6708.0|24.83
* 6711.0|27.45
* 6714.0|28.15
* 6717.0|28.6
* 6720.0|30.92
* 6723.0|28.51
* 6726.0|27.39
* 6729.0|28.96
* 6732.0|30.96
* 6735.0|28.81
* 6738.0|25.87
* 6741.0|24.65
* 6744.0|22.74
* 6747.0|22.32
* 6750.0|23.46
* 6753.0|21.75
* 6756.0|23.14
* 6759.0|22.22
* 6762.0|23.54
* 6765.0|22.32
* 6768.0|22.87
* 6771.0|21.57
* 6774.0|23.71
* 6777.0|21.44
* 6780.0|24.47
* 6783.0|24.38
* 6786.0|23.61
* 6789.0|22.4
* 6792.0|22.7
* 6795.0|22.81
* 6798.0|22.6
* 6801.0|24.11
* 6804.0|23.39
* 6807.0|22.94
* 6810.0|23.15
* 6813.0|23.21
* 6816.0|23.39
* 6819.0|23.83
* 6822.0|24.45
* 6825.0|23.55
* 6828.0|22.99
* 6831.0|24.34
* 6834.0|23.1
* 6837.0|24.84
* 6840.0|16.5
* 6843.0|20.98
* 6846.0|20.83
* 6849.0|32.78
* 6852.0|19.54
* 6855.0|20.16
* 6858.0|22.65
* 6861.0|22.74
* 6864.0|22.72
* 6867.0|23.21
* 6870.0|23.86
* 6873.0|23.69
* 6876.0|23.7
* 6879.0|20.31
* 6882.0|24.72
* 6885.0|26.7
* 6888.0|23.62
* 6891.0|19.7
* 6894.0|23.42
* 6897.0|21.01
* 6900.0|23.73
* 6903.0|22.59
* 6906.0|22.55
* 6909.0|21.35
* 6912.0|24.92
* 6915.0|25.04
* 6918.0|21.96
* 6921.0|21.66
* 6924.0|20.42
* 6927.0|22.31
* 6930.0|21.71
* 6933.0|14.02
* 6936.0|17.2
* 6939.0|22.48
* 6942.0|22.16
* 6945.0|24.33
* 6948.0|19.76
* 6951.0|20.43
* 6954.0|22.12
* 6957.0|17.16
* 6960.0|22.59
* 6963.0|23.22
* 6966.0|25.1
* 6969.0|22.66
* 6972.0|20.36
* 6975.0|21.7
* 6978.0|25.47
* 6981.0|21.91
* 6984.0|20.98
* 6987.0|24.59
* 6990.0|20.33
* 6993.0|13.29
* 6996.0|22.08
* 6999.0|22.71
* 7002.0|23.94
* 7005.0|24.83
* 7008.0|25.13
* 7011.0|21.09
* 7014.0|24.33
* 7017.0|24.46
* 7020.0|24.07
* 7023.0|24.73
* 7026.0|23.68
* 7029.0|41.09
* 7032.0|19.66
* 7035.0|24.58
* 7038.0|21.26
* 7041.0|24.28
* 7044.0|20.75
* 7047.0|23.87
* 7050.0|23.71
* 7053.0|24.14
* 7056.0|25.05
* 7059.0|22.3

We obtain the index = 0.18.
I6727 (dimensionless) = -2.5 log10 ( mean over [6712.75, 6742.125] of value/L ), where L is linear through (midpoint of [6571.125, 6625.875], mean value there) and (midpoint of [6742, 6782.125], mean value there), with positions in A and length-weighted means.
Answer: -0.17 mag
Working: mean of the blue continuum 29.8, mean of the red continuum 22.8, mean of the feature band 28.3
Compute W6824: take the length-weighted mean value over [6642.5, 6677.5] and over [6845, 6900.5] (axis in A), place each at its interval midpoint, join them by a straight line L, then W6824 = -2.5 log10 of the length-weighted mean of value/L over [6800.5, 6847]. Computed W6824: 0.015 mag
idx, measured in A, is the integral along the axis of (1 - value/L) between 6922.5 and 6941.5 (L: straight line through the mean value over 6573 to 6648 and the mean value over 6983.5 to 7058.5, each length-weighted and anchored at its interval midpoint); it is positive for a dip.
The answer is 3.6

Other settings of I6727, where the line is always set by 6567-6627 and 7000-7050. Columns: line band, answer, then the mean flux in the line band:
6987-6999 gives 0.24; 19.8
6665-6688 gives 0.25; 23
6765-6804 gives 0.19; 23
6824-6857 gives 0.18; 22.7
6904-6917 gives 0.11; 23.4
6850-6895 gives 0.16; 22.8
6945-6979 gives 0.15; 21.9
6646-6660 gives 0.23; 23.8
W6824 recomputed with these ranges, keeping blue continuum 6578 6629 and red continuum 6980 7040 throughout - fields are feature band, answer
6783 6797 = 0.15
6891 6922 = 0.10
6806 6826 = 0.12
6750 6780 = 0.19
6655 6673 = 0.20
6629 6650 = 0.22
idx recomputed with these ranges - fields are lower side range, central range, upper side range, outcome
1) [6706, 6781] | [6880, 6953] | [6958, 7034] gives 6.0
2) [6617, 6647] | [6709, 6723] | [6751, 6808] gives -3.3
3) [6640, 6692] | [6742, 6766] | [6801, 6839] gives 0.7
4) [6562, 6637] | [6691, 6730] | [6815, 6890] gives 1.2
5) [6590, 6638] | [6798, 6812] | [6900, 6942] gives -0.4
